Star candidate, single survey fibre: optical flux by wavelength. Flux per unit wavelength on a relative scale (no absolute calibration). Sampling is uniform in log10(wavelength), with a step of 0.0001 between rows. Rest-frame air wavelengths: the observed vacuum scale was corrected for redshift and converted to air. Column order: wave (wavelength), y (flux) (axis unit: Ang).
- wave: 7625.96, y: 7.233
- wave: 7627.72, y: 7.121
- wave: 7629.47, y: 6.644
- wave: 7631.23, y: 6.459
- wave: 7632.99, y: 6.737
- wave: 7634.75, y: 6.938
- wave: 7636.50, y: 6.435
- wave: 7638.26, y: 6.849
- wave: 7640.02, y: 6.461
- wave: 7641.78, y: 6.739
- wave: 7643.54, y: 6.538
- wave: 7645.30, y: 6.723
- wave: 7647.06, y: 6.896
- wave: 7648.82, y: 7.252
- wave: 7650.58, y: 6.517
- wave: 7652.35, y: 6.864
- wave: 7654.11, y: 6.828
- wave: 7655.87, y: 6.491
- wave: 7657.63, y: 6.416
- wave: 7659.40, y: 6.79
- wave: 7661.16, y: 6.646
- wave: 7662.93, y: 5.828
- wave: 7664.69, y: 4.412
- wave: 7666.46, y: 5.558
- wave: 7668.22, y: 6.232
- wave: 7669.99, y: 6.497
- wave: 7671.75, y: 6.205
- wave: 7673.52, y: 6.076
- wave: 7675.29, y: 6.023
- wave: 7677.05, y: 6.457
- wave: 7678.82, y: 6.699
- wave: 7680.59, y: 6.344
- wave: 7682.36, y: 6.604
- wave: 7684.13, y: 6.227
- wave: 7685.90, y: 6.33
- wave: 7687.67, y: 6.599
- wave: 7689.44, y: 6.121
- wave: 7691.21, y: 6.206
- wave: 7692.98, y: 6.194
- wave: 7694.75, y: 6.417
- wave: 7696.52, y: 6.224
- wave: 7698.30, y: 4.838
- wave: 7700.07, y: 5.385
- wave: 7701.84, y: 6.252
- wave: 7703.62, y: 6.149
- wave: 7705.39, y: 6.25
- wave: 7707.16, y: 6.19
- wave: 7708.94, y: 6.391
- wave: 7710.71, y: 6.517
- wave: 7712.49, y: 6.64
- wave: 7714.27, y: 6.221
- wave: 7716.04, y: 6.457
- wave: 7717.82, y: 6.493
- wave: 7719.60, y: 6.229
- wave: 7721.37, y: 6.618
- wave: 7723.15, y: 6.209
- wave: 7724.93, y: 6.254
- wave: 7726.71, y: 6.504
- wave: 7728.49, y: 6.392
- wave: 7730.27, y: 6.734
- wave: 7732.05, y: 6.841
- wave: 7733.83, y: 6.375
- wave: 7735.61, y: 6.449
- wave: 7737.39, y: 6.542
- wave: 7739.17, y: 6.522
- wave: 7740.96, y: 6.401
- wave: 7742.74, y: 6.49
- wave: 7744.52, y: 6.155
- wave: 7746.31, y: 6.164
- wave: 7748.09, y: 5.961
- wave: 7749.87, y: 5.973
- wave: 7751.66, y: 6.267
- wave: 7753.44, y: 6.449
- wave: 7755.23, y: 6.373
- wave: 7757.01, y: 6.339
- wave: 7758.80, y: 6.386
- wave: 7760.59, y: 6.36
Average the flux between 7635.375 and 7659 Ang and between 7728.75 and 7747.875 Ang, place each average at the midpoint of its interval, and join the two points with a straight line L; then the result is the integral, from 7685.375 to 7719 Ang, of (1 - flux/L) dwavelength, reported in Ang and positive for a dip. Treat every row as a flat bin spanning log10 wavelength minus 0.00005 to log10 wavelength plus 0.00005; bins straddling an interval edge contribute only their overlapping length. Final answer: 1.8 Ang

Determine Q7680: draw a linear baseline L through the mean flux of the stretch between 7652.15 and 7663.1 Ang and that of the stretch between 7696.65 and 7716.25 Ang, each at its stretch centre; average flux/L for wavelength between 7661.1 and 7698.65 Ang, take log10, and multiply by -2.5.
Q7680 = 0.04 mag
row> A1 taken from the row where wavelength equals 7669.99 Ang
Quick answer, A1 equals 6.497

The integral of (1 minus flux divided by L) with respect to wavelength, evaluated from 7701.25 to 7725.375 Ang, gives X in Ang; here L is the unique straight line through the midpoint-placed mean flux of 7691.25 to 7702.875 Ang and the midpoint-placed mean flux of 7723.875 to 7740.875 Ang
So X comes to -0.7 Ang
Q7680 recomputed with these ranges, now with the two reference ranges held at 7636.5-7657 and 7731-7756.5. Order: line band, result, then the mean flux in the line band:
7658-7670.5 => 0.11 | 5.99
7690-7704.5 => 0.10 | 5.96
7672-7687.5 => 0.04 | 6.35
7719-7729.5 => 0.01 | 6.38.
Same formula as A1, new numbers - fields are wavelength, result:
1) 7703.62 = 6.149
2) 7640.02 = 6.461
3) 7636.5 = 6.435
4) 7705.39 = 6.25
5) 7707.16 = 6.19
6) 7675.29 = 6.023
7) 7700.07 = 5.385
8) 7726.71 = 6.504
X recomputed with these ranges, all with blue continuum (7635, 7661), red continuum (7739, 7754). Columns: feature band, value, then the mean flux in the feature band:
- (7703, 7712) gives 0.2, 6.32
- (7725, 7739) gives -0.5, 6.53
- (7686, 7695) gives 0.3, 6.3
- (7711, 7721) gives -0.1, 6.43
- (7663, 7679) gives 1.5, 5.98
